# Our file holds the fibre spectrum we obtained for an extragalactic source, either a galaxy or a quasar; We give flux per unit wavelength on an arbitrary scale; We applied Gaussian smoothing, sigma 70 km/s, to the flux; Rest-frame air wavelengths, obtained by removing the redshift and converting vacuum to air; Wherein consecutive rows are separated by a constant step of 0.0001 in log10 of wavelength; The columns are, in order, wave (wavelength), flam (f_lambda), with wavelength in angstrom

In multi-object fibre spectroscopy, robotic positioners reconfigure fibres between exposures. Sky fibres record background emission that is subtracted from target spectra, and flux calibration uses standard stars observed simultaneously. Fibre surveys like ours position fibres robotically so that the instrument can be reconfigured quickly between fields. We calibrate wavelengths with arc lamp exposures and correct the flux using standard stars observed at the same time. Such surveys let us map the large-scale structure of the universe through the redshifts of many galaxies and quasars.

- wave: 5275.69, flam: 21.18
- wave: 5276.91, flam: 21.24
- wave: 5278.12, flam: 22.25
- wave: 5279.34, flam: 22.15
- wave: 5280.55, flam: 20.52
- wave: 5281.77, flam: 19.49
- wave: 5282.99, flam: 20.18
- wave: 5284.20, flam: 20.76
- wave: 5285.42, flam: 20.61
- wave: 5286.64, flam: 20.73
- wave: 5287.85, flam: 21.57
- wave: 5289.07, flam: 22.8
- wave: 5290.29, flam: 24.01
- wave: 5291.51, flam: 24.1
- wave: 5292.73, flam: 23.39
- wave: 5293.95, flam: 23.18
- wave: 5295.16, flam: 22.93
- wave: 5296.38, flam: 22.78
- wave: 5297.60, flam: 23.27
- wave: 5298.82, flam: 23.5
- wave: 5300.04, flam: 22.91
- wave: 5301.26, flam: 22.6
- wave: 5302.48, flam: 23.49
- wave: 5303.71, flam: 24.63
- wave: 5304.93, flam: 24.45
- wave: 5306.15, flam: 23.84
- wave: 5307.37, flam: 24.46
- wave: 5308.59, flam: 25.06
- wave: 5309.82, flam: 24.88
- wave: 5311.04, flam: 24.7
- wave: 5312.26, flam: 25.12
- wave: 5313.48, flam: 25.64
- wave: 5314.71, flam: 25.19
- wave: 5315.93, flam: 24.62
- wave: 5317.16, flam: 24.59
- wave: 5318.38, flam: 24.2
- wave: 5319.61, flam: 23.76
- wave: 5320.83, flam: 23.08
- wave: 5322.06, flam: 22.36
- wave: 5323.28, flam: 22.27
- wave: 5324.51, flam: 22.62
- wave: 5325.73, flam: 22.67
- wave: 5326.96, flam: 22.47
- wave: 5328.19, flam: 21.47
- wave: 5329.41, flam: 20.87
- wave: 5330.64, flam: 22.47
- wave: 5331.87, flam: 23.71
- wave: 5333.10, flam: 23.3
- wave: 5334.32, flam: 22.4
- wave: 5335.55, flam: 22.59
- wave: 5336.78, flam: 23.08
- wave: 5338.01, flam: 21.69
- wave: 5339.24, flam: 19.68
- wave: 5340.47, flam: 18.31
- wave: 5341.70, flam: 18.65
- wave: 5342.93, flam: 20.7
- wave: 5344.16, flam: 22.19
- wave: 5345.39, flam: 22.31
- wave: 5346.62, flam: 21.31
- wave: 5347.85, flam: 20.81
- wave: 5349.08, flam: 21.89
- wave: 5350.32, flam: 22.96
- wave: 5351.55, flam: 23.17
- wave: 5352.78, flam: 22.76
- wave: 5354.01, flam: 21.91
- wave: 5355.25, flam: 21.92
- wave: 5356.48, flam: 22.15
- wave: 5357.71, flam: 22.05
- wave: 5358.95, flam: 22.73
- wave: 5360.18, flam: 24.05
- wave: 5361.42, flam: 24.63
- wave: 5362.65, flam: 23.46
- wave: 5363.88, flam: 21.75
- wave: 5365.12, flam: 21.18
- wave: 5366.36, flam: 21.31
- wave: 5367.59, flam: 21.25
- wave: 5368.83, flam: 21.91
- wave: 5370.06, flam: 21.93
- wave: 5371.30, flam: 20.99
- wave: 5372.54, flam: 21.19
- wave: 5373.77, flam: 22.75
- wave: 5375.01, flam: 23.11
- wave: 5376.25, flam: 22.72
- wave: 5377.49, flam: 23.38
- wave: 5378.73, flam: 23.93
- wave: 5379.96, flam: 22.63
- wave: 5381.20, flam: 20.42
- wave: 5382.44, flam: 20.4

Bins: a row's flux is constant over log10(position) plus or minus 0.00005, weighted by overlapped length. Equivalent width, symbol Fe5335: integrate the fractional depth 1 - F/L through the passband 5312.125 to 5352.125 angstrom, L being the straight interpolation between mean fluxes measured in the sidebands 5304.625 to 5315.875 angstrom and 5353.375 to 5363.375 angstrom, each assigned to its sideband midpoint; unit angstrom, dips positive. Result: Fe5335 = 2.5 angstrom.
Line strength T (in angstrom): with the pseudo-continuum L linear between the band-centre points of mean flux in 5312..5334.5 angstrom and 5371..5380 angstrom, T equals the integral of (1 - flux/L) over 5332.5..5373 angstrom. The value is 1.8 angstrom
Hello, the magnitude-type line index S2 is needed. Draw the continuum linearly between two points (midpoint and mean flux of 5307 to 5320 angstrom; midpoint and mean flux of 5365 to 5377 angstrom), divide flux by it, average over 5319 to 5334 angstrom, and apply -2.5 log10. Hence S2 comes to 0.07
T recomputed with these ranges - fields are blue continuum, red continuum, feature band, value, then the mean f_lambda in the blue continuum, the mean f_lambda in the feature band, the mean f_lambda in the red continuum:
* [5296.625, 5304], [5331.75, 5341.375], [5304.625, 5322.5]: -1.4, 23.3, 24.4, 21.7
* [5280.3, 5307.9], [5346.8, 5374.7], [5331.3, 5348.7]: 0.7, 22.6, 21.5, 22.2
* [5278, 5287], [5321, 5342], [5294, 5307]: -1.4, 20.7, 23.5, 21.9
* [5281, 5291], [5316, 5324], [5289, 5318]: -2.1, 21.3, 24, 23.4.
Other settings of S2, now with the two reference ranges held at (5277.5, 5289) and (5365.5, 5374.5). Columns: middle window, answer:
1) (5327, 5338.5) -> -0.05 mag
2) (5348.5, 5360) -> -0.05 mag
